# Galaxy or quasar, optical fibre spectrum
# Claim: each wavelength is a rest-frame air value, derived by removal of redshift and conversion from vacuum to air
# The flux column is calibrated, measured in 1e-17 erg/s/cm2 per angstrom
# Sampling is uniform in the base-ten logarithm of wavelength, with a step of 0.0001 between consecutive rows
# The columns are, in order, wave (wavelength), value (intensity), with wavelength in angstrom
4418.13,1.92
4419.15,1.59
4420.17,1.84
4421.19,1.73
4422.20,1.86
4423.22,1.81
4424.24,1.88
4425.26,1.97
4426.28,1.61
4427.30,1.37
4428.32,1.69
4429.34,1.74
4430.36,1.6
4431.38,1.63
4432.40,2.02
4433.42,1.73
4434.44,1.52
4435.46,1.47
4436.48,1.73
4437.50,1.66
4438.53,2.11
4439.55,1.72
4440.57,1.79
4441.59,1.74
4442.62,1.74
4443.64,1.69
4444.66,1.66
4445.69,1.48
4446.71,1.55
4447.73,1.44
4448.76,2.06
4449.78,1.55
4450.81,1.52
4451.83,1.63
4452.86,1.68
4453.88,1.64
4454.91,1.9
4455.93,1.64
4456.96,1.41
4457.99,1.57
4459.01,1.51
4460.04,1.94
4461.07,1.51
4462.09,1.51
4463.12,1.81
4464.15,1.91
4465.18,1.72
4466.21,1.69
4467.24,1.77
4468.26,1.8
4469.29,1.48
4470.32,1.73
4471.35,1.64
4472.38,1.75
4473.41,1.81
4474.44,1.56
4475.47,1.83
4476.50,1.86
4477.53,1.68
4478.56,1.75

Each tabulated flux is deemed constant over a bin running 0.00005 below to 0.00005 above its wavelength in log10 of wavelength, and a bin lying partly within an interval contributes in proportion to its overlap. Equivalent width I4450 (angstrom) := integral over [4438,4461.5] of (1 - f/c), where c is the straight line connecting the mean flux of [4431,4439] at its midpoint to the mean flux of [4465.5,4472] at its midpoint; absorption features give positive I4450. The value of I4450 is 0.55 angstrom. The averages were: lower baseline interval 1.73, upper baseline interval 1.69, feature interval 1.67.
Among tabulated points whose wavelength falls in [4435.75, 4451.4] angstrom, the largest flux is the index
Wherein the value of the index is 2.11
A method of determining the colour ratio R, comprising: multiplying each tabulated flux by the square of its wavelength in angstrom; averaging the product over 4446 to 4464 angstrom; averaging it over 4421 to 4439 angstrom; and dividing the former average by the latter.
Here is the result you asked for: 0.96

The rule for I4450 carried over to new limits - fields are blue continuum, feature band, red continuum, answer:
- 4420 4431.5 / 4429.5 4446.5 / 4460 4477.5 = 0.2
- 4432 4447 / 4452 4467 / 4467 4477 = 0.4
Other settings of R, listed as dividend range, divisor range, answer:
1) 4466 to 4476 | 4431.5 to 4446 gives 1.01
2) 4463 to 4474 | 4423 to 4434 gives 1.02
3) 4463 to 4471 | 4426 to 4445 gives 1.04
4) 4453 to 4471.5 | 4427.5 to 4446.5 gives 1.00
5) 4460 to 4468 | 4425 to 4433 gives 1.03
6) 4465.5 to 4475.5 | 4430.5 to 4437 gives 1.03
